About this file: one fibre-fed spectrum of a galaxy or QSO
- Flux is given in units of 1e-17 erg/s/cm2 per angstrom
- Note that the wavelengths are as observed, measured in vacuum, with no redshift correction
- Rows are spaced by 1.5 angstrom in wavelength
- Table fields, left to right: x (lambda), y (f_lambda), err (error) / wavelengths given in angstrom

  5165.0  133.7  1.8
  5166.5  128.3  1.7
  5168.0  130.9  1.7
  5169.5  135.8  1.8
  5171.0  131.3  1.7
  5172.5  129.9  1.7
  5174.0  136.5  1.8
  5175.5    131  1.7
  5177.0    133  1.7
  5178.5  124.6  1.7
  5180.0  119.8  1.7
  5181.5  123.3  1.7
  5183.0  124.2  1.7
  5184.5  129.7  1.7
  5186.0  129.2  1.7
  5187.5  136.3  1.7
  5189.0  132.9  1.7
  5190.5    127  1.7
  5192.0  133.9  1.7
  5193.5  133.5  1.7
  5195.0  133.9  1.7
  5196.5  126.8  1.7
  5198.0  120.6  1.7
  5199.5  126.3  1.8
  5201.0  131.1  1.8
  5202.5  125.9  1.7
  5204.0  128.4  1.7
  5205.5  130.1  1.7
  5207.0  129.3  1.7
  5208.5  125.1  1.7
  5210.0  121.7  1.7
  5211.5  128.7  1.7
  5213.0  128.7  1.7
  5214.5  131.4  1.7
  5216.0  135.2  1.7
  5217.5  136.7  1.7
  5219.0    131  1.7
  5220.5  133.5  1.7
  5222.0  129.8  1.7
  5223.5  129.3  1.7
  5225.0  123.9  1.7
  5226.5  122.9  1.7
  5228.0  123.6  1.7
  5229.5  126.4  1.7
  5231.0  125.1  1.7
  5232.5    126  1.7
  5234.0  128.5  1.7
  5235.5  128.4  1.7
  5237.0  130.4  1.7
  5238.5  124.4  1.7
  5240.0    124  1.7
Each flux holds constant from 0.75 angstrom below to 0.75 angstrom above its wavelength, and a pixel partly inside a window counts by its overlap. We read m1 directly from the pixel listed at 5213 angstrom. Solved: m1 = 128.7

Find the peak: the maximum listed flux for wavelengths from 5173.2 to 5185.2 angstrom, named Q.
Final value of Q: 136.5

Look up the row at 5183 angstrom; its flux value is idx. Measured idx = 124.2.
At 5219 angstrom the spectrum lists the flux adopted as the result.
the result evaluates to 131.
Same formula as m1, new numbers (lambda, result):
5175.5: 131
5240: 124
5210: 121.7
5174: 136.5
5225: 123.9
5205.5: 130.1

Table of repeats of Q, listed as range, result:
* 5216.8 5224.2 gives 136.7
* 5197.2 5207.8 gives 131.1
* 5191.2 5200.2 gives 133.9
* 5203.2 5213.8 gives 130.1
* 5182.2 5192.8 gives 136.3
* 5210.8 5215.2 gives 131.4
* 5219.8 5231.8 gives 133.5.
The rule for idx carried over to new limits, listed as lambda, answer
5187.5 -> 136.3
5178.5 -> 124.6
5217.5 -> 136.7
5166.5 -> 128.3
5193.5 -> 133.5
